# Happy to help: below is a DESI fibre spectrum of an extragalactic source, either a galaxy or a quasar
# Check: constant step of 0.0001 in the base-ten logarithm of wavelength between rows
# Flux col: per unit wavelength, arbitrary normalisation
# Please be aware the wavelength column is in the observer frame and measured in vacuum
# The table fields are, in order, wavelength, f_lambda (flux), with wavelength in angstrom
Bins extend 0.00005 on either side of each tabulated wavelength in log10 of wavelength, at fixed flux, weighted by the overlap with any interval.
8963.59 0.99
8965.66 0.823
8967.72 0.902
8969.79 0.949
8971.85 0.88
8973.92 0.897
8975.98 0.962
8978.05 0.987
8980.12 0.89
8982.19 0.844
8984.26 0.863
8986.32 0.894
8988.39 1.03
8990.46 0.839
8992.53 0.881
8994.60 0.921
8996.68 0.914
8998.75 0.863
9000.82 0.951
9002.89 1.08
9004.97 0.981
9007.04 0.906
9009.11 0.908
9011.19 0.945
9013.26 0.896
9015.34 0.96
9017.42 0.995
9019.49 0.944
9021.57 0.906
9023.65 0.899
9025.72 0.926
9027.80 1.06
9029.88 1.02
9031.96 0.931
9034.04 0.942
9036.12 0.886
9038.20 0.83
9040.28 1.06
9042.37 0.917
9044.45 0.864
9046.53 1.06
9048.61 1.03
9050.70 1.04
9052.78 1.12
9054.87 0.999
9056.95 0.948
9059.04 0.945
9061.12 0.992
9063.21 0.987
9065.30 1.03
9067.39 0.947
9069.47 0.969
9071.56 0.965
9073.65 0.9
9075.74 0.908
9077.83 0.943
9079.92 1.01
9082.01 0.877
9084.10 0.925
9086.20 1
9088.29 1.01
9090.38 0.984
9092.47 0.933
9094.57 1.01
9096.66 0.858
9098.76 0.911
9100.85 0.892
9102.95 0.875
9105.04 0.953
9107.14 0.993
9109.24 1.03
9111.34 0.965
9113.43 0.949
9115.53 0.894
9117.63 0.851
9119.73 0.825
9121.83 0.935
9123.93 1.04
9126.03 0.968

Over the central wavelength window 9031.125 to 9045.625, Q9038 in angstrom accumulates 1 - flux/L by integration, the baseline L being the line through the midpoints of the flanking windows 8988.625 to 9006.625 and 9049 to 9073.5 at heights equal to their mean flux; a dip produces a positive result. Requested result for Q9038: 0.8 angstrom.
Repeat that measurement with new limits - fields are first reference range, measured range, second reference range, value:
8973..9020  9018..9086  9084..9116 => -1.6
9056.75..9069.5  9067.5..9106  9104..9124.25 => 0.8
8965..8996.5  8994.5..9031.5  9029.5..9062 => -0.4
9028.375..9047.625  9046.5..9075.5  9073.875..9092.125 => -1.2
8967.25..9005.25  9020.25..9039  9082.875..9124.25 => -0.1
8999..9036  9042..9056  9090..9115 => -0.9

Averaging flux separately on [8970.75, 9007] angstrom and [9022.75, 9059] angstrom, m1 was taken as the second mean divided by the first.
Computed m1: 1.1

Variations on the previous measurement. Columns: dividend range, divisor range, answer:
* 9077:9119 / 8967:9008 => 1.02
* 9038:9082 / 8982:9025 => 1.05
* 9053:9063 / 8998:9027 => 1.05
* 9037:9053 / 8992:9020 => 1.05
